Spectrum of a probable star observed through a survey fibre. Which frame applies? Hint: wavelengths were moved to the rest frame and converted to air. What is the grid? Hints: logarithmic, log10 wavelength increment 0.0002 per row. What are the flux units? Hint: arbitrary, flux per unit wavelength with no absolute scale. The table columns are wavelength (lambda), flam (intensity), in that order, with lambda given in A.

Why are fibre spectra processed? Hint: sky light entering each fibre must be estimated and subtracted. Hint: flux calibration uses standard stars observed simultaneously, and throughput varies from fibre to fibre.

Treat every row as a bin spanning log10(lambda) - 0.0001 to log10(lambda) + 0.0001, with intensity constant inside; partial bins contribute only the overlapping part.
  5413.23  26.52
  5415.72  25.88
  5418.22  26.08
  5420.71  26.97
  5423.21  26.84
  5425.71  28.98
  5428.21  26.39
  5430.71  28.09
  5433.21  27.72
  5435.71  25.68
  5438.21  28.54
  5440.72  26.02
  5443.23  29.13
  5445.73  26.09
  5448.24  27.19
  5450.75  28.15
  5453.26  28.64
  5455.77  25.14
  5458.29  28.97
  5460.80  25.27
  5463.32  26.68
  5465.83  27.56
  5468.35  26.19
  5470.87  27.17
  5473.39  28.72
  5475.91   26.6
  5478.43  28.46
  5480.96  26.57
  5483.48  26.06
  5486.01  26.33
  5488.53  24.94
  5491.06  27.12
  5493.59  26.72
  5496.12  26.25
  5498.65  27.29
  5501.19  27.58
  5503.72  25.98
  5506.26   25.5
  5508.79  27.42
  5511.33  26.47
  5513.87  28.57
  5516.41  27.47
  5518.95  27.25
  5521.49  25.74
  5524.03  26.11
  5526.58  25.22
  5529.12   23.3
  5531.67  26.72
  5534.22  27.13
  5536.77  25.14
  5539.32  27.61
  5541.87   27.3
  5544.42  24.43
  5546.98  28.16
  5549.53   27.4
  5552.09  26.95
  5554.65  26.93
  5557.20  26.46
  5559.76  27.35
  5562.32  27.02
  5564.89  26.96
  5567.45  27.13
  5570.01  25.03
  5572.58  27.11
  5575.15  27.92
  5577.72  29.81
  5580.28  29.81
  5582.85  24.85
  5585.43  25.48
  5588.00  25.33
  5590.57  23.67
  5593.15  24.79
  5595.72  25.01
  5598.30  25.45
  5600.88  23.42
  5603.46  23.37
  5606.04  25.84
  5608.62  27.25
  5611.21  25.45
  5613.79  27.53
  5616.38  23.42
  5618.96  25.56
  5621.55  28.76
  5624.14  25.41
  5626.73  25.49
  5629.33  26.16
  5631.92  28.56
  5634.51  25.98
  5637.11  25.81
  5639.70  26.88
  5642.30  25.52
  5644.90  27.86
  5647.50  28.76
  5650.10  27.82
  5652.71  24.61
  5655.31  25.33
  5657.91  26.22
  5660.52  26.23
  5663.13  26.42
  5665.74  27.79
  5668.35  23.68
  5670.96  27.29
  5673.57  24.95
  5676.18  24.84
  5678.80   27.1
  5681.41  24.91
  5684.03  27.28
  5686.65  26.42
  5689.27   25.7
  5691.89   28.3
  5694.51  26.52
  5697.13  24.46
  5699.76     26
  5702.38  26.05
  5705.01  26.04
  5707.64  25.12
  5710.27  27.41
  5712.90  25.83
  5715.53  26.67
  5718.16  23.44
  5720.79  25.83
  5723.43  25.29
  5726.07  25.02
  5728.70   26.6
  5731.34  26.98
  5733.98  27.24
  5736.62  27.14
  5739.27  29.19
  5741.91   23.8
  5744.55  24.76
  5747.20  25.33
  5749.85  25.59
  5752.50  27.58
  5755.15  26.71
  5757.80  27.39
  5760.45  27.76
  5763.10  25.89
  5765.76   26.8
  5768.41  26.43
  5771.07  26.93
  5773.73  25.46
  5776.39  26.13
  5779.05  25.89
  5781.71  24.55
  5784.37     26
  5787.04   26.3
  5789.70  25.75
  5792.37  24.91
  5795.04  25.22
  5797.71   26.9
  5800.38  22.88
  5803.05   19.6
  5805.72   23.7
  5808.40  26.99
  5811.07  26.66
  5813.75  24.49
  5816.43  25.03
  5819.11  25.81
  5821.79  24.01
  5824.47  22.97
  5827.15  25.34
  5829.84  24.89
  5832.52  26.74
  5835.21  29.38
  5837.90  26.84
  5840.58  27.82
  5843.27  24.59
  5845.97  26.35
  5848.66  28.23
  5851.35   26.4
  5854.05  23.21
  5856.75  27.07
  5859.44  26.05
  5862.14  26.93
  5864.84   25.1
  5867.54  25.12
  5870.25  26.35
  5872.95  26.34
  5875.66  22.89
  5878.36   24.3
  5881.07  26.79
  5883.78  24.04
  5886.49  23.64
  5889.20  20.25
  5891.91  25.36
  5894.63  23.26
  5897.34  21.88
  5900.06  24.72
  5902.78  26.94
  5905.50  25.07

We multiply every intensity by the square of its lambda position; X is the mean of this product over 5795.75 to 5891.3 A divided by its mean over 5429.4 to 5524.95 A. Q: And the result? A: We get 1.1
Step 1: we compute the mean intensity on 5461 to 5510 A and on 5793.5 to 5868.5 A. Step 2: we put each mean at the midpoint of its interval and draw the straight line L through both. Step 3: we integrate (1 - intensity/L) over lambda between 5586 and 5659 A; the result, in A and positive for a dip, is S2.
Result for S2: 1.0 A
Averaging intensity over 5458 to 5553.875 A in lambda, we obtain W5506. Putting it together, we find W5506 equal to 26.7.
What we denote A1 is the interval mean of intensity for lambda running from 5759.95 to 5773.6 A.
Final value 26.6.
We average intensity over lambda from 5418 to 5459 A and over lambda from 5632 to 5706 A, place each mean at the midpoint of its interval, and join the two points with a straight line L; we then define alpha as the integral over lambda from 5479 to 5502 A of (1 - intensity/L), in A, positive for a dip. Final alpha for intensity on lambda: 0.4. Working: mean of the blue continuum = 27.3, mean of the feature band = 26.6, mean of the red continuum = 26.3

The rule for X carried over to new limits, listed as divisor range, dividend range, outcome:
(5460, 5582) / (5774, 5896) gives 1.05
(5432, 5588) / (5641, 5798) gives 1.05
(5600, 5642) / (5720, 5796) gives 1.06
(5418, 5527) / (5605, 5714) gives 1.04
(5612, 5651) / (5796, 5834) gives 0.99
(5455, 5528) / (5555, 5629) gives 1.01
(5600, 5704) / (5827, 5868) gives 1.08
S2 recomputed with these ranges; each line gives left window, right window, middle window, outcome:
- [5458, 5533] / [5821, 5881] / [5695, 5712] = 0.2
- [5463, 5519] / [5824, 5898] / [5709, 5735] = -0.1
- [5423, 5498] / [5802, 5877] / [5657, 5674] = 0.1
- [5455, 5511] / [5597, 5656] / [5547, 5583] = -1.3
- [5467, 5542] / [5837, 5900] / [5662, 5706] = -0.4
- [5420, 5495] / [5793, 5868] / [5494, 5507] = 0.2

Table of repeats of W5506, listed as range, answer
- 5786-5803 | 24.9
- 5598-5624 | 25.6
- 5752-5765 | 27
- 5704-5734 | 25.9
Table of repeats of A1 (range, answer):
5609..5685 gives 26.3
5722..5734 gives 26.1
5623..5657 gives 26.5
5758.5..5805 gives 25.5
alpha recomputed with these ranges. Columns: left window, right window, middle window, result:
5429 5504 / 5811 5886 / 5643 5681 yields 0.0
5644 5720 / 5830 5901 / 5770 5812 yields 0.8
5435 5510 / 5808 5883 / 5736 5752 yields 0.1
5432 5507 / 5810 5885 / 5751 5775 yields -0.7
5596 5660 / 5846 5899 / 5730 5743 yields -0.7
